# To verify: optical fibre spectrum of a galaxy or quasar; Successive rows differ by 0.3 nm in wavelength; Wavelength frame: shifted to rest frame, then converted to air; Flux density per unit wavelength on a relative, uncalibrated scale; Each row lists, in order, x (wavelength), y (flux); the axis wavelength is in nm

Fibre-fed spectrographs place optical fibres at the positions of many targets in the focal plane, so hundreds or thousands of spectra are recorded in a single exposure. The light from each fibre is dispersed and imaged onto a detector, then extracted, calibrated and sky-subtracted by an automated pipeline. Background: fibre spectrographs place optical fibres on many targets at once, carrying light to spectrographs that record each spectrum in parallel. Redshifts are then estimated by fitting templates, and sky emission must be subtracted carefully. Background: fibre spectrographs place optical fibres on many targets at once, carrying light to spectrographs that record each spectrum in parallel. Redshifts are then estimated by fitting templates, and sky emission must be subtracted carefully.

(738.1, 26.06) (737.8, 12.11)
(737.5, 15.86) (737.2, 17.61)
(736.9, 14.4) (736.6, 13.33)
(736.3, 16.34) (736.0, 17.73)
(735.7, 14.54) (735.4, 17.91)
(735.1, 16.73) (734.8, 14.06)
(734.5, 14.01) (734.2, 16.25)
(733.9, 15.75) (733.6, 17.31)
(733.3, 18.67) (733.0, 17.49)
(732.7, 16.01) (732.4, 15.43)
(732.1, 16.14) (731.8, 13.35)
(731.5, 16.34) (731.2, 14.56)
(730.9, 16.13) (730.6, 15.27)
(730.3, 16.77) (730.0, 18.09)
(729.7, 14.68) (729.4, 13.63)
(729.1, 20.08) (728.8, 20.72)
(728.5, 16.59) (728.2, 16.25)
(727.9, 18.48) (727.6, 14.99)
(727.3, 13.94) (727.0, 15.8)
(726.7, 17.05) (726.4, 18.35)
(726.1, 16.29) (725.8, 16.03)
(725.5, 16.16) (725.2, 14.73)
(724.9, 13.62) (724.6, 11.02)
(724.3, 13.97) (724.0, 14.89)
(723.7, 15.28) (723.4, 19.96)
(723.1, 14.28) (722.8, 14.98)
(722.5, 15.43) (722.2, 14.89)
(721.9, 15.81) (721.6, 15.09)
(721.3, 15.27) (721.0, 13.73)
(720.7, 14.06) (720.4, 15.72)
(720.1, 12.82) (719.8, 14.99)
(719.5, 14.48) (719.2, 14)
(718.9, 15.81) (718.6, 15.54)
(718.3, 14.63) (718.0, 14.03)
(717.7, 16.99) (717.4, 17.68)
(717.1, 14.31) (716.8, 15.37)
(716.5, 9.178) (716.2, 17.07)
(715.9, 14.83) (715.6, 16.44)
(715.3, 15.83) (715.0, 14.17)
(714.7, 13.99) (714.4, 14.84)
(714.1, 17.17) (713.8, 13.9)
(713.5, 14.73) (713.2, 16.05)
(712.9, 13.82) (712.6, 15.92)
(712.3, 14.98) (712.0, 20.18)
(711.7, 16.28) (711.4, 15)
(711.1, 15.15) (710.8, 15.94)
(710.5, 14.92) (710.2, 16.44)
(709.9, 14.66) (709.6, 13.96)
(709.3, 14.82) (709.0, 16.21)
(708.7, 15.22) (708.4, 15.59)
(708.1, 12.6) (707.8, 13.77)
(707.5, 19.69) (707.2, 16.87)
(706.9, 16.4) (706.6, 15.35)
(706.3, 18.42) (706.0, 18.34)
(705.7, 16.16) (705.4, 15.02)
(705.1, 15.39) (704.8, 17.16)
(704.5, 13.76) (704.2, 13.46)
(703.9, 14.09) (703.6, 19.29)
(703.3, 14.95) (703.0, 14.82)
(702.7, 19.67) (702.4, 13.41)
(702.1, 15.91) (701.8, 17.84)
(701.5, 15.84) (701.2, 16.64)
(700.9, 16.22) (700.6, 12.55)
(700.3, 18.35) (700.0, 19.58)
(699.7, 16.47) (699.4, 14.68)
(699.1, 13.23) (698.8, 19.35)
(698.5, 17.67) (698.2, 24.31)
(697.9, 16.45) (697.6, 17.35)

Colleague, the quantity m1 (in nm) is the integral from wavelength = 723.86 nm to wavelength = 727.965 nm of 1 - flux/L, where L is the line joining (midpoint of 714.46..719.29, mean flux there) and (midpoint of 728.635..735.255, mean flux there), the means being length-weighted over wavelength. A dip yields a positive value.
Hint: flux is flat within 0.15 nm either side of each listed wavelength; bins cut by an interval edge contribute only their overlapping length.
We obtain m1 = 0.11 nm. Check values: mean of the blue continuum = 15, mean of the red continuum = 16.3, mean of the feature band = 15.3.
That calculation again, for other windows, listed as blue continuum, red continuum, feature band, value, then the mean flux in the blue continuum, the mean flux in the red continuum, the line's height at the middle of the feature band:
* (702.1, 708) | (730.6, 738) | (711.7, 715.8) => 0.11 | 16.1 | 15.8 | 16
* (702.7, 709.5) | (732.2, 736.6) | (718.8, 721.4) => 0.25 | 15.9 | 16.2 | 16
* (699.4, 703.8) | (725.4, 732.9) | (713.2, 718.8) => 0.44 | 16.4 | 16.3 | 16.4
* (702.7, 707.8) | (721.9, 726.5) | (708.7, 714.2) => 0.13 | 16.2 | 15.3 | 15.9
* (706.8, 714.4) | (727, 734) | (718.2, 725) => 0.52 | 15.6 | 16.4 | 16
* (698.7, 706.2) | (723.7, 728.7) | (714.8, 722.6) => 0.40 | 16.1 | 15.6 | 15.7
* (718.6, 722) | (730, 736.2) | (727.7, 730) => -0.23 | 14.7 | 16.1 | 15.6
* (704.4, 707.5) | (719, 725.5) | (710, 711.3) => 0.04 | 16.5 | 14.8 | 16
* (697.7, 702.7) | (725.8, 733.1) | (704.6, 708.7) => 0.15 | 16.9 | 16.3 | 16.8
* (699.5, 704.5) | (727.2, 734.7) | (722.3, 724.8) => 0.20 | 16.1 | 16.3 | 16.2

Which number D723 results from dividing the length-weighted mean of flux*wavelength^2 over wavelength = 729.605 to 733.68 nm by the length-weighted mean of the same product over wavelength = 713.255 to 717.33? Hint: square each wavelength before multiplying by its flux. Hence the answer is 1.1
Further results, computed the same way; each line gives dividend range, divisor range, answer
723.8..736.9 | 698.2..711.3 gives 1.07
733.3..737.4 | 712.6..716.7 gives 1.14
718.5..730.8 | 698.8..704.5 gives 1.04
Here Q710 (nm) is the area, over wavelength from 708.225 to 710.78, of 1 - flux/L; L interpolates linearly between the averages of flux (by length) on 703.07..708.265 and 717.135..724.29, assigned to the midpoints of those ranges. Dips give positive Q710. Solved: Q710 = 0.08 nm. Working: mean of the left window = 15.9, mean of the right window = 15.2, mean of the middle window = 15.2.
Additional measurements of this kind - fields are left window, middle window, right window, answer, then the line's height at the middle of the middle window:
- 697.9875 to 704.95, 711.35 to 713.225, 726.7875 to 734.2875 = 0.04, 16.4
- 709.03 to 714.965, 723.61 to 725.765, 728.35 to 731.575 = 0.26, 16.3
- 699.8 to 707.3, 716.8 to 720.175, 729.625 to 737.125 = 0.21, 16.1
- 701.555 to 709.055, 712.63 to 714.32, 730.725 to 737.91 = 0.08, 15.9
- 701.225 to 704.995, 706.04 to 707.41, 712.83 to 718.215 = -0.12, 15.6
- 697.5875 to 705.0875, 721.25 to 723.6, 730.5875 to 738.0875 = 0.06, 16.1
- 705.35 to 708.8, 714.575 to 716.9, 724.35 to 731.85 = 0.21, 16.1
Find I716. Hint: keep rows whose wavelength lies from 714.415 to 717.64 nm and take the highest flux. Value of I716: 17.68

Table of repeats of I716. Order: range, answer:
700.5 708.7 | 19.69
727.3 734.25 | 20.72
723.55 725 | 15.28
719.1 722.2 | 15.81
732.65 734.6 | 18.67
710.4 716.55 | 20.18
